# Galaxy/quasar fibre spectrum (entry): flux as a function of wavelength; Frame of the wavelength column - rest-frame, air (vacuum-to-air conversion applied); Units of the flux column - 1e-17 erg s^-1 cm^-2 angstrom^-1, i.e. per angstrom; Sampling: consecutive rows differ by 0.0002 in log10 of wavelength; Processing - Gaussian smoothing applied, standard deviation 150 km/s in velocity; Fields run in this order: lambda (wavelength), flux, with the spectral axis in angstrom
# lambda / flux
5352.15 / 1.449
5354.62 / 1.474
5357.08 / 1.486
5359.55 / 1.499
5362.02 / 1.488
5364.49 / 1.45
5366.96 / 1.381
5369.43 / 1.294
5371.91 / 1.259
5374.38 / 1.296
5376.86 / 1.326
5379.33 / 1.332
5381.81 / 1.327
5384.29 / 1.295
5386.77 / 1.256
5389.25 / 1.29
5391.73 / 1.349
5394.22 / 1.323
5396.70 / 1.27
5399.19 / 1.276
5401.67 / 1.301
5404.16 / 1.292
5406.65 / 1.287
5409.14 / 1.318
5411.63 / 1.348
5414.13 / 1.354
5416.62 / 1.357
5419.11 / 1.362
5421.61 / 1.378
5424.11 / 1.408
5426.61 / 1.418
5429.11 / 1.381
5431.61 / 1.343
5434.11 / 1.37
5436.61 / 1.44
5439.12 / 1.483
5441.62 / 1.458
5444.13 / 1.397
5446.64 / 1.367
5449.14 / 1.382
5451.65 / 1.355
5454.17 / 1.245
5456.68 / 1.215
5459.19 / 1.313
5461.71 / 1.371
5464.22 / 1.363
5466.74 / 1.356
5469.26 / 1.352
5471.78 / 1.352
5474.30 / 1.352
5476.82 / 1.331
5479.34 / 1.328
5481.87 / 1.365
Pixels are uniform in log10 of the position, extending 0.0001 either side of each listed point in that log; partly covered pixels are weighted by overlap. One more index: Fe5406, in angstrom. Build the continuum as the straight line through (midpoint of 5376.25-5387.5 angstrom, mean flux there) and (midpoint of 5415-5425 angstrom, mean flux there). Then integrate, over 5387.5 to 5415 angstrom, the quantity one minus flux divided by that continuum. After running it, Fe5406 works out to 0.7 angstrom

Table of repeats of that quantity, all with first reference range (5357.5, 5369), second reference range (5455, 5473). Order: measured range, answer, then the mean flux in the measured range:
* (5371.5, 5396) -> 1.99 angstrom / 1.31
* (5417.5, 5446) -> -0.74 angstrom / 1.4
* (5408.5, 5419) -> 0.30 angstrom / 1.35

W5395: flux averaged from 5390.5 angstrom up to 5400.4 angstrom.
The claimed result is 1.3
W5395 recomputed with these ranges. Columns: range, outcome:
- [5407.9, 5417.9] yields 1.34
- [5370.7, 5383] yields 1.31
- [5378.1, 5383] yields 1.33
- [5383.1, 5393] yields 1.3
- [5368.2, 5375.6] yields 1.28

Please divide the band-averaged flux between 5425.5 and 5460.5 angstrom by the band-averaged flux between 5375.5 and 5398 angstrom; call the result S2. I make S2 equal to 1.0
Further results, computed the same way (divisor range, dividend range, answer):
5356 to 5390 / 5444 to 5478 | 0.99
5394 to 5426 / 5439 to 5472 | 1.02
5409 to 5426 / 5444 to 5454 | 0.99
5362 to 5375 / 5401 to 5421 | 0.98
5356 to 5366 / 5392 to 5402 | 0.88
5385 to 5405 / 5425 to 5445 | 1.09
